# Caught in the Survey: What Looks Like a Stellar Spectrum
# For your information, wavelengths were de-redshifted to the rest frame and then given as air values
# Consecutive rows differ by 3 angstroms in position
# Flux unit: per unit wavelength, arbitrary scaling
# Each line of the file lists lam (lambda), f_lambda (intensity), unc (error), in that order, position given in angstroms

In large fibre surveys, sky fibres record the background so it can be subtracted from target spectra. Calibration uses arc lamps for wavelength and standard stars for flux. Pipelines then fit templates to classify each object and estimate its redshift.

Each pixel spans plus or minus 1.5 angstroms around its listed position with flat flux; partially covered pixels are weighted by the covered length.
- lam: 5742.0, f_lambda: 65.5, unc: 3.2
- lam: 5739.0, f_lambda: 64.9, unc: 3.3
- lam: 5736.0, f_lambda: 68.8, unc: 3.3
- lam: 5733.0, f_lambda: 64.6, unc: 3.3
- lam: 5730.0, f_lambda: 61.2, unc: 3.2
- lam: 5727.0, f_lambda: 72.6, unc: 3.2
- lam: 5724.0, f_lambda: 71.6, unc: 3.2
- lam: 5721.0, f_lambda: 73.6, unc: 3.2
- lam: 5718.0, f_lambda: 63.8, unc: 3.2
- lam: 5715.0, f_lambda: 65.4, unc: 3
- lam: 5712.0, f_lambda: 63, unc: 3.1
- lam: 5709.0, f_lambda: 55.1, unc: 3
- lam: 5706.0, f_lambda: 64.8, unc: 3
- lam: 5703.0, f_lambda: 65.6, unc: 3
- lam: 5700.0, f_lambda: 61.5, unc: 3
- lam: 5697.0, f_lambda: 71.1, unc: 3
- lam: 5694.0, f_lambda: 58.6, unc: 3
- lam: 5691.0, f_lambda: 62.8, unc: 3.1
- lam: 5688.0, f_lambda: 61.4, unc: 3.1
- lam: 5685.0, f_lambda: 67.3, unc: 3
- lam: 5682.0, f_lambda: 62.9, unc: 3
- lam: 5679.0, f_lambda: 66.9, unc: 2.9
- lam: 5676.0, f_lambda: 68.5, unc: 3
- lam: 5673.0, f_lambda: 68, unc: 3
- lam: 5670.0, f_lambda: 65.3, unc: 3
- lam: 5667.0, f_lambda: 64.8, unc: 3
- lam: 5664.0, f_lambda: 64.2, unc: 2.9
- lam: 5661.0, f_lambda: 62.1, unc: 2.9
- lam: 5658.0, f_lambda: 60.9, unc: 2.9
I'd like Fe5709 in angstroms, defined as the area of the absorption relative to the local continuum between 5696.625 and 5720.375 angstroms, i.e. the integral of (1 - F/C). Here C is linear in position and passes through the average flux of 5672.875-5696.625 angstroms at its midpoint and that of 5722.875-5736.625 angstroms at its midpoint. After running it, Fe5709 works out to 0.9 angstroms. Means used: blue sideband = 64.7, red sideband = 67.6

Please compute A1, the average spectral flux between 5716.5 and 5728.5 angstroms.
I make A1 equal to 70.4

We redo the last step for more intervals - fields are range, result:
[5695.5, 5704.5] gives 66.1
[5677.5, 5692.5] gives 64.3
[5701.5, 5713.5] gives 62.1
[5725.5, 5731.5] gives 66.9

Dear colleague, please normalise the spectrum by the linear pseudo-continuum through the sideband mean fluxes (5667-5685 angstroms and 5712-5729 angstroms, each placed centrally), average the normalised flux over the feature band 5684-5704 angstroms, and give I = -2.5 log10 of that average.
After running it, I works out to 0.05 mag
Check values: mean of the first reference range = 66.3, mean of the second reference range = 68.6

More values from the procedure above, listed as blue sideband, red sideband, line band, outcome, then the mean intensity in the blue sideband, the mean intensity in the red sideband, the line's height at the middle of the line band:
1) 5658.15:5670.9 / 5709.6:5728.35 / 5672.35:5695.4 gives 0.01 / 63.7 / 67.7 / 65.1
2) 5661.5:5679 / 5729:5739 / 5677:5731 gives 0.01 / 66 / 65.1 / 65.5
